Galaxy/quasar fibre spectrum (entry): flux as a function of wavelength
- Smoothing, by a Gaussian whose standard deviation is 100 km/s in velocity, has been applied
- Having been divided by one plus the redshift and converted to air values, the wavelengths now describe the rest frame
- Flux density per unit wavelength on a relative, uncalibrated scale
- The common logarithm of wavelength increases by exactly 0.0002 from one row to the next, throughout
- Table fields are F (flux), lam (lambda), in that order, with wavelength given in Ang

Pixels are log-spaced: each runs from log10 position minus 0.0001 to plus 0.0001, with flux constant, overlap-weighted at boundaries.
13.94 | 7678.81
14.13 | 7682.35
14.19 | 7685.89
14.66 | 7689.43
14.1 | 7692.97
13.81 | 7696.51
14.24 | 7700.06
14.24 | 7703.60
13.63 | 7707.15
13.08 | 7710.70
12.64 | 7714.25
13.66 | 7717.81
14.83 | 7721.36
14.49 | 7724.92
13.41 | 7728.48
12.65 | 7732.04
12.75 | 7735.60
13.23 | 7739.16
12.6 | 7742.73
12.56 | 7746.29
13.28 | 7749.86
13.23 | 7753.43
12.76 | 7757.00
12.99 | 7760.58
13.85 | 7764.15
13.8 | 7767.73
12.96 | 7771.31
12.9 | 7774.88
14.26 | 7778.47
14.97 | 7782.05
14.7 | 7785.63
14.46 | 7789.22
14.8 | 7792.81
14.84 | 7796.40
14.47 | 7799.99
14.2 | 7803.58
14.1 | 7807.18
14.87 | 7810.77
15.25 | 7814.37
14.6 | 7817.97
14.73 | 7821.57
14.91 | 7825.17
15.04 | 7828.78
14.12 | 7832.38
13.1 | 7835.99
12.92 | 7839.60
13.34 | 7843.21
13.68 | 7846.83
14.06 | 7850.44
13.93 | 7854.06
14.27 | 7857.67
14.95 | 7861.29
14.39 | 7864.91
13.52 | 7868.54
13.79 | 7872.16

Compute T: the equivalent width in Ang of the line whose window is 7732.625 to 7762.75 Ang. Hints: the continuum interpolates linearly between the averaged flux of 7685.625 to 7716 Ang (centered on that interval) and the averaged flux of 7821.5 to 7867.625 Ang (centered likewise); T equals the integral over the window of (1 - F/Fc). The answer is 2.1 Ang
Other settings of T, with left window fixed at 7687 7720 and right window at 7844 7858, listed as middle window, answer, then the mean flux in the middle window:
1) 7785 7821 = -1.96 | 14.6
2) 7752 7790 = 0.42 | 13.7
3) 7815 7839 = -0.85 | 14.4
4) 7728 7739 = 0.72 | 12.9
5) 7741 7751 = 0.76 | 12.8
